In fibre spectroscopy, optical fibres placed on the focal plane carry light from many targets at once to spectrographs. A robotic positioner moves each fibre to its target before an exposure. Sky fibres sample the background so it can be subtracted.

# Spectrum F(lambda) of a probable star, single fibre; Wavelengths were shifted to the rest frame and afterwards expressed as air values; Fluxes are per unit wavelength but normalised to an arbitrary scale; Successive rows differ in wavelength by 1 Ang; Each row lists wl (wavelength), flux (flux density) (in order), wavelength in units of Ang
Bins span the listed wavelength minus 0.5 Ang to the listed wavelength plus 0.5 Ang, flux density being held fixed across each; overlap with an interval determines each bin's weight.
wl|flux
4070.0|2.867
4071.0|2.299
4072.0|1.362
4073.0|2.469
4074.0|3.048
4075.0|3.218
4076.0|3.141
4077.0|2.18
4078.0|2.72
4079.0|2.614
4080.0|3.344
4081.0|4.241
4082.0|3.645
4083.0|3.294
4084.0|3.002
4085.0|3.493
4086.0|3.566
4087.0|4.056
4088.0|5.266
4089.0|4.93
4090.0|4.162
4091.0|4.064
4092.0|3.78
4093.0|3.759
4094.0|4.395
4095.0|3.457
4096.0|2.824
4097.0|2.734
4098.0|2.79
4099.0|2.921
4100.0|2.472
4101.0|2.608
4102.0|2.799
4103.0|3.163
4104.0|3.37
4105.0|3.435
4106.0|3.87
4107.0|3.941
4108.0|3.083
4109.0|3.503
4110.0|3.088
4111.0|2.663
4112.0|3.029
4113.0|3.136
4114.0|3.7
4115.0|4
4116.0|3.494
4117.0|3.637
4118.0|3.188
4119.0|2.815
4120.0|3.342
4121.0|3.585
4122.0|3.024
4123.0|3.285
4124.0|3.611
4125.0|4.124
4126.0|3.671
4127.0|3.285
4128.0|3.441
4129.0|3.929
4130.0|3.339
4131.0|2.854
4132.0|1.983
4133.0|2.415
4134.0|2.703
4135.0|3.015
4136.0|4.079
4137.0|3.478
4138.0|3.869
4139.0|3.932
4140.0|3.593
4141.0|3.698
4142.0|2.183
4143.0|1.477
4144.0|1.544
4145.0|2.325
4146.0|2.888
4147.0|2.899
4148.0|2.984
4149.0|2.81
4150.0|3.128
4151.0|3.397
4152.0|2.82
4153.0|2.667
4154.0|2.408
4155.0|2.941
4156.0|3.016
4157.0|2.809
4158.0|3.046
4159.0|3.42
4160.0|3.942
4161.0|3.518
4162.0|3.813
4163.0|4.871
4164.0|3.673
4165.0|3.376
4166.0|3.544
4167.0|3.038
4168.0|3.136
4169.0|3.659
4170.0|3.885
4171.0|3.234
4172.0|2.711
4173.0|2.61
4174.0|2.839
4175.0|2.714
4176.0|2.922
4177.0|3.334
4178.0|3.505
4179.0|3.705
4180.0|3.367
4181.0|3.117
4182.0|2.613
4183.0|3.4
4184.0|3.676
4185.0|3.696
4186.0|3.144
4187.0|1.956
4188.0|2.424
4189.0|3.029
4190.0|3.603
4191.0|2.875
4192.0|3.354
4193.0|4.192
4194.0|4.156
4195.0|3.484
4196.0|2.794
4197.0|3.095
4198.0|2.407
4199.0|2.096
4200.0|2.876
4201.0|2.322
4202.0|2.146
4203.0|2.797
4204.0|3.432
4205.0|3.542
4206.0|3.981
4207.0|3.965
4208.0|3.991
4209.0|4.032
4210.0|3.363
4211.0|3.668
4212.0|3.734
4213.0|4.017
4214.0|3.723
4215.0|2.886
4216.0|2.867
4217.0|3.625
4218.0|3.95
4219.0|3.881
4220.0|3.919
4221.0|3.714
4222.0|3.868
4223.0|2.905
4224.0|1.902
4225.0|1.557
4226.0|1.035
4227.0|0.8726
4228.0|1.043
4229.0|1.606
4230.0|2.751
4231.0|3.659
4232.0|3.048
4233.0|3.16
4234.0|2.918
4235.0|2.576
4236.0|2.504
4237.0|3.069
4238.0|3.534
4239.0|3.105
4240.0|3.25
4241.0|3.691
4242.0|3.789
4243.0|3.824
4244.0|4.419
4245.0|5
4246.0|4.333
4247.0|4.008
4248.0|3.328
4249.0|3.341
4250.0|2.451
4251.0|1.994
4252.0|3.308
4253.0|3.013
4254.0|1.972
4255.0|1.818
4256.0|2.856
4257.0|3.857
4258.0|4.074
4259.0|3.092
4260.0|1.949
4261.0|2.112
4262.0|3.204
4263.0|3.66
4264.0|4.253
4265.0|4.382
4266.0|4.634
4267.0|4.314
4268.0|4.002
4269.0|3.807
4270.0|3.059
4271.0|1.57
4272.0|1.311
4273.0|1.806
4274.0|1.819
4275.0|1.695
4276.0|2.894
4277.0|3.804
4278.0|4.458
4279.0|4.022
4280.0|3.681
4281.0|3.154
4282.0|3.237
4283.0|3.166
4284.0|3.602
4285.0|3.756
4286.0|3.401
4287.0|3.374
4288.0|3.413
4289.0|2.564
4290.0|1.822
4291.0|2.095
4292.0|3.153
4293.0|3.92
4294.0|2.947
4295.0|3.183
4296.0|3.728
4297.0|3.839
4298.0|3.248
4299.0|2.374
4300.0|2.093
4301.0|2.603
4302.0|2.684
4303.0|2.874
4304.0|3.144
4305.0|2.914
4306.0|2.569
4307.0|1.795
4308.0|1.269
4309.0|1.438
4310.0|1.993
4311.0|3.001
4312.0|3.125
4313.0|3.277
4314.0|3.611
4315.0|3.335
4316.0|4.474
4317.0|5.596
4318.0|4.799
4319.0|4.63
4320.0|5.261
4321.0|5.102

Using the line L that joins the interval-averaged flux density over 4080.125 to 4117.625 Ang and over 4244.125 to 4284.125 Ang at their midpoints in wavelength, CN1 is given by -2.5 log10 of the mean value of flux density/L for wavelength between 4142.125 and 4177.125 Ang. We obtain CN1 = 0.11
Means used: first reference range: 3.49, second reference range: 3.21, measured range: 3.06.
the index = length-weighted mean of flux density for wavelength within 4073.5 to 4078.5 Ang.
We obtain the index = 2.86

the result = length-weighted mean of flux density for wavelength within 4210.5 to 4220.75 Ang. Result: 3.63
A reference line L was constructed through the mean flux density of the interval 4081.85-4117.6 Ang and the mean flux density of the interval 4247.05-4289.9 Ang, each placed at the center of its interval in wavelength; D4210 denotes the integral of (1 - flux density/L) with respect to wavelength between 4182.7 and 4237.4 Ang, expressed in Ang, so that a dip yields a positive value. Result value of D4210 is 3.1 Ang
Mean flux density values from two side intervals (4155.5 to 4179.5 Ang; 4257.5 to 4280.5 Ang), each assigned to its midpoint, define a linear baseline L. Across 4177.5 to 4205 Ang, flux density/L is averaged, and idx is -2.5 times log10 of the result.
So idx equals 0.07 mag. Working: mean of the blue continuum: 3.35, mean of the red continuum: 3.2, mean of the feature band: 3.09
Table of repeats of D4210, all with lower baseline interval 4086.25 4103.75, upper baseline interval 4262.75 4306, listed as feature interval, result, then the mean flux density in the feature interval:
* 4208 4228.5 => 1.4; 3.05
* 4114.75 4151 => 3.2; 3.15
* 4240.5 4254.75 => -0.9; 3.43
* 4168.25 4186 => 0.7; 3.23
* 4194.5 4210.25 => 0.8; 3.14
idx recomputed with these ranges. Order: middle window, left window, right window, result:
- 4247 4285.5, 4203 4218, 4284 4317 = 0.03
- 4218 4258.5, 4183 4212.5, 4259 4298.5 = 0.06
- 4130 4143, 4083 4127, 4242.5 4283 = 0.11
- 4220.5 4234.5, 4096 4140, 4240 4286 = 0.32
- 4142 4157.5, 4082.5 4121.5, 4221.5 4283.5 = 0.24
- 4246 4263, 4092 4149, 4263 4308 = 0.05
